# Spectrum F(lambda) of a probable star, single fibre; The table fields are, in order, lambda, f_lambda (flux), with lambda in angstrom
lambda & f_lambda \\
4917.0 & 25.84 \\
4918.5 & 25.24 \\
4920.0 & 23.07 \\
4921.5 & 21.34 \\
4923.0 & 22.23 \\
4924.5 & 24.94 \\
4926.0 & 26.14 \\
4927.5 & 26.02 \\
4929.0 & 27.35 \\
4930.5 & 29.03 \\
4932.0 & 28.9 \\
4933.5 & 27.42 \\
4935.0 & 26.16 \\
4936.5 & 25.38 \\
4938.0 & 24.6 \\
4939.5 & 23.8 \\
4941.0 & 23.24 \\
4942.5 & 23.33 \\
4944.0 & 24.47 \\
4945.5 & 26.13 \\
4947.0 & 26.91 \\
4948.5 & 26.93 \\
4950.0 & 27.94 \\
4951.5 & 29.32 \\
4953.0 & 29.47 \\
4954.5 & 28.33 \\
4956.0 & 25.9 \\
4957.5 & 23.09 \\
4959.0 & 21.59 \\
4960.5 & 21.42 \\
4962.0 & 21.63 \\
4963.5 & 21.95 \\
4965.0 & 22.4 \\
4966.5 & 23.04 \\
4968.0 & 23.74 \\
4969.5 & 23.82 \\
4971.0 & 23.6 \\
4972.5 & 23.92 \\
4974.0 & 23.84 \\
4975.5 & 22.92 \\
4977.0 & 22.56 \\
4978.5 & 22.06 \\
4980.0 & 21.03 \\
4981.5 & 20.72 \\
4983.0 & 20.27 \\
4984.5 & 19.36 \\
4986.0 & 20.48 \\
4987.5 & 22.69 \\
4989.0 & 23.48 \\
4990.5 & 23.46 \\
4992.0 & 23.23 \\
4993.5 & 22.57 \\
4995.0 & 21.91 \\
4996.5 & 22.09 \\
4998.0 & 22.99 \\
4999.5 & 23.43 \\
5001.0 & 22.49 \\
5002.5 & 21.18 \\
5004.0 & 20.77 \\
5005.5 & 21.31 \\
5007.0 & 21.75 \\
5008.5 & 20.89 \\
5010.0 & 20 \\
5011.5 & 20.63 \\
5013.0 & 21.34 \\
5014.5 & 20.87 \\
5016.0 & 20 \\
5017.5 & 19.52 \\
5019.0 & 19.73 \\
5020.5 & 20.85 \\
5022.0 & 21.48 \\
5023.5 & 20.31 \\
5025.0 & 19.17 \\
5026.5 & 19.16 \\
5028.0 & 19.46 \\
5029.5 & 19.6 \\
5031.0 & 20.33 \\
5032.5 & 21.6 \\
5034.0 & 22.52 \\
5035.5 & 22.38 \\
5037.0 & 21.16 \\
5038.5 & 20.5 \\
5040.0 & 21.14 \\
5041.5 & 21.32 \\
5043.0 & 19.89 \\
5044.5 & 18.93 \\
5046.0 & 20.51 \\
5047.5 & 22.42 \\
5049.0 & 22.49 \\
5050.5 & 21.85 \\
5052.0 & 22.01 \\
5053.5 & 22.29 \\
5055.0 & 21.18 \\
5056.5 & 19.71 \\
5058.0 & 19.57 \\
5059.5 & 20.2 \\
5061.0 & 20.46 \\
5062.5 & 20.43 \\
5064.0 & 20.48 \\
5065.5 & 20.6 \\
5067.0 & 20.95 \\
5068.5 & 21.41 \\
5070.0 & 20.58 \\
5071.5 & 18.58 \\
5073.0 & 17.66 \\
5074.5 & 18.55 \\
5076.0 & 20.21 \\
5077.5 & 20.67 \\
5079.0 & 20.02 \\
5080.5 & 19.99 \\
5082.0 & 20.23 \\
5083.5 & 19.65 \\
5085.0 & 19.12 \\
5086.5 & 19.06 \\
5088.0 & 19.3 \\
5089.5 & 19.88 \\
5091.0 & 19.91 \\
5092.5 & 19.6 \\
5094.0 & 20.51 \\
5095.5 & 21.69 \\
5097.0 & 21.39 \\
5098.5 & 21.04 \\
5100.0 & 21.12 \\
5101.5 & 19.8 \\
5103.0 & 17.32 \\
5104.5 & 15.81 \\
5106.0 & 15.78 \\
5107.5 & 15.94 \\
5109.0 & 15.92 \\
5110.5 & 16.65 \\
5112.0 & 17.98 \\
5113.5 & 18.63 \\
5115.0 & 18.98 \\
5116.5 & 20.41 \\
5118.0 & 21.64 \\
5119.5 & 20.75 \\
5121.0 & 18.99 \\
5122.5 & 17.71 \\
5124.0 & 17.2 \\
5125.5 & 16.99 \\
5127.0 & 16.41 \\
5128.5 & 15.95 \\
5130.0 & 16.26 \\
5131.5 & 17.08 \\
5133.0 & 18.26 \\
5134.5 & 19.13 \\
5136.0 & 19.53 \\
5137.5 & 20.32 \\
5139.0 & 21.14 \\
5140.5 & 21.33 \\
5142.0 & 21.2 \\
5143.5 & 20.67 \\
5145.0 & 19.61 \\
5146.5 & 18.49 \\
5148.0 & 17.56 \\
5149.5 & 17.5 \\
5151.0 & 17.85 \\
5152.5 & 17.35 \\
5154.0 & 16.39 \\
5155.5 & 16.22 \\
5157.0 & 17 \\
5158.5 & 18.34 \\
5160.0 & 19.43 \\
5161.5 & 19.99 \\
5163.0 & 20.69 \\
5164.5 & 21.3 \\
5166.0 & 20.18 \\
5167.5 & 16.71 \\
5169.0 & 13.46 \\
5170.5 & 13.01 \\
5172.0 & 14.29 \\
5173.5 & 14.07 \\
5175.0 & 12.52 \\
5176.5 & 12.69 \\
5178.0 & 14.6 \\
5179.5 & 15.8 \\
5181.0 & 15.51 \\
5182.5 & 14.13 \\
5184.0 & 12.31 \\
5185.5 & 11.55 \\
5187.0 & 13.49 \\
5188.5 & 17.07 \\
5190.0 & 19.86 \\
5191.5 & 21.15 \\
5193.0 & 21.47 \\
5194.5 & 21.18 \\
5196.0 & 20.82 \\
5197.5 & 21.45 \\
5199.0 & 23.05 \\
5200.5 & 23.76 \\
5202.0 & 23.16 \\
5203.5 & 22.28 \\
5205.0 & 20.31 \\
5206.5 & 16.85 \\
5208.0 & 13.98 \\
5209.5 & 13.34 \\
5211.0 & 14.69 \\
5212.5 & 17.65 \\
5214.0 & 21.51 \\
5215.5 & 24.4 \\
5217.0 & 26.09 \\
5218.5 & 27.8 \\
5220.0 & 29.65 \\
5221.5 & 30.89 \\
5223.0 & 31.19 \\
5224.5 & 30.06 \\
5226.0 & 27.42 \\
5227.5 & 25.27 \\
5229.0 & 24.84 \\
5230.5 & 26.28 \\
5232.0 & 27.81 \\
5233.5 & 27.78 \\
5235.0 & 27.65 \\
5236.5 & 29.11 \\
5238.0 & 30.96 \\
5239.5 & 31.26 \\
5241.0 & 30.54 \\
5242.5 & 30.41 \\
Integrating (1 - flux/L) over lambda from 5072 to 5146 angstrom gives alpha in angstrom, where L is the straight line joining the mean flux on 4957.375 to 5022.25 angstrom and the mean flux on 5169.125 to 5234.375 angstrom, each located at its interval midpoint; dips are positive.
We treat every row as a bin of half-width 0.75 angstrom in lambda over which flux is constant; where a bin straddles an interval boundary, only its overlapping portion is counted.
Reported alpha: 6.9 angstrom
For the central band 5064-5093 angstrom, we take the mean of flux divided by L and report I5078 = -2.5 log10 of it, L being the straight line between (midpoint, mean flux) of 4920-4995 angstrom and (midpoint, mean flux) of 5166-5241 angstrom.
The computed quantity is 0.14 mag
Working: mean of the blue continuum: 24.1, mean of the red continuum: 21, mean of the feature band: 19.8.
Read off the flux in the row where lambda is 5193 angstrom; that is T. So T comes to 21.47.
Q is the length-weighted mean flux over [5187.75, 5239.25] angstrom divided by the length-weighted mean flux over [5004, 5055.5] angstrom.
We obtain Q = 1.13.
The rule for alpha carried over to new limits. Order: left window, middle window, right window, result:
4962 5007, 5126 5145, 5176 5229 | 1.94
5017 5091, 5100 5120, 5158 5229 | 1.88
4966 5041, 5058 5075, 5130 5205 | 0.19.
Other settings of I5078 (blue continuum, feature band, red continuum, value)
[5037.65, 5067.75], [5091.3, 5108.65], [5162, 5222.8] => 0.06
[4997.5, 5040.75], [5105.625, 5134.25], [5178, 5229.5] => 0.17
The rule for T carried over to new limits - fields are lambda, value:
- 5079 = 20.02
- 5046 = 20.51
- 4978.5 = 22.06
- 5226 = 27.42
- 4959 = 21.59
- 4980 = 21.03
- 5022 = 21.48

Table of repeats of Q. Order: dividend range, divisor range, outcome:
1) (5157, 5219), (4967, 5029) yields 0.84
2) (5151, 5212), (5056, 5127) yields 0.90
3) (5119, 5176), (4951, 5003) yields 0.78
